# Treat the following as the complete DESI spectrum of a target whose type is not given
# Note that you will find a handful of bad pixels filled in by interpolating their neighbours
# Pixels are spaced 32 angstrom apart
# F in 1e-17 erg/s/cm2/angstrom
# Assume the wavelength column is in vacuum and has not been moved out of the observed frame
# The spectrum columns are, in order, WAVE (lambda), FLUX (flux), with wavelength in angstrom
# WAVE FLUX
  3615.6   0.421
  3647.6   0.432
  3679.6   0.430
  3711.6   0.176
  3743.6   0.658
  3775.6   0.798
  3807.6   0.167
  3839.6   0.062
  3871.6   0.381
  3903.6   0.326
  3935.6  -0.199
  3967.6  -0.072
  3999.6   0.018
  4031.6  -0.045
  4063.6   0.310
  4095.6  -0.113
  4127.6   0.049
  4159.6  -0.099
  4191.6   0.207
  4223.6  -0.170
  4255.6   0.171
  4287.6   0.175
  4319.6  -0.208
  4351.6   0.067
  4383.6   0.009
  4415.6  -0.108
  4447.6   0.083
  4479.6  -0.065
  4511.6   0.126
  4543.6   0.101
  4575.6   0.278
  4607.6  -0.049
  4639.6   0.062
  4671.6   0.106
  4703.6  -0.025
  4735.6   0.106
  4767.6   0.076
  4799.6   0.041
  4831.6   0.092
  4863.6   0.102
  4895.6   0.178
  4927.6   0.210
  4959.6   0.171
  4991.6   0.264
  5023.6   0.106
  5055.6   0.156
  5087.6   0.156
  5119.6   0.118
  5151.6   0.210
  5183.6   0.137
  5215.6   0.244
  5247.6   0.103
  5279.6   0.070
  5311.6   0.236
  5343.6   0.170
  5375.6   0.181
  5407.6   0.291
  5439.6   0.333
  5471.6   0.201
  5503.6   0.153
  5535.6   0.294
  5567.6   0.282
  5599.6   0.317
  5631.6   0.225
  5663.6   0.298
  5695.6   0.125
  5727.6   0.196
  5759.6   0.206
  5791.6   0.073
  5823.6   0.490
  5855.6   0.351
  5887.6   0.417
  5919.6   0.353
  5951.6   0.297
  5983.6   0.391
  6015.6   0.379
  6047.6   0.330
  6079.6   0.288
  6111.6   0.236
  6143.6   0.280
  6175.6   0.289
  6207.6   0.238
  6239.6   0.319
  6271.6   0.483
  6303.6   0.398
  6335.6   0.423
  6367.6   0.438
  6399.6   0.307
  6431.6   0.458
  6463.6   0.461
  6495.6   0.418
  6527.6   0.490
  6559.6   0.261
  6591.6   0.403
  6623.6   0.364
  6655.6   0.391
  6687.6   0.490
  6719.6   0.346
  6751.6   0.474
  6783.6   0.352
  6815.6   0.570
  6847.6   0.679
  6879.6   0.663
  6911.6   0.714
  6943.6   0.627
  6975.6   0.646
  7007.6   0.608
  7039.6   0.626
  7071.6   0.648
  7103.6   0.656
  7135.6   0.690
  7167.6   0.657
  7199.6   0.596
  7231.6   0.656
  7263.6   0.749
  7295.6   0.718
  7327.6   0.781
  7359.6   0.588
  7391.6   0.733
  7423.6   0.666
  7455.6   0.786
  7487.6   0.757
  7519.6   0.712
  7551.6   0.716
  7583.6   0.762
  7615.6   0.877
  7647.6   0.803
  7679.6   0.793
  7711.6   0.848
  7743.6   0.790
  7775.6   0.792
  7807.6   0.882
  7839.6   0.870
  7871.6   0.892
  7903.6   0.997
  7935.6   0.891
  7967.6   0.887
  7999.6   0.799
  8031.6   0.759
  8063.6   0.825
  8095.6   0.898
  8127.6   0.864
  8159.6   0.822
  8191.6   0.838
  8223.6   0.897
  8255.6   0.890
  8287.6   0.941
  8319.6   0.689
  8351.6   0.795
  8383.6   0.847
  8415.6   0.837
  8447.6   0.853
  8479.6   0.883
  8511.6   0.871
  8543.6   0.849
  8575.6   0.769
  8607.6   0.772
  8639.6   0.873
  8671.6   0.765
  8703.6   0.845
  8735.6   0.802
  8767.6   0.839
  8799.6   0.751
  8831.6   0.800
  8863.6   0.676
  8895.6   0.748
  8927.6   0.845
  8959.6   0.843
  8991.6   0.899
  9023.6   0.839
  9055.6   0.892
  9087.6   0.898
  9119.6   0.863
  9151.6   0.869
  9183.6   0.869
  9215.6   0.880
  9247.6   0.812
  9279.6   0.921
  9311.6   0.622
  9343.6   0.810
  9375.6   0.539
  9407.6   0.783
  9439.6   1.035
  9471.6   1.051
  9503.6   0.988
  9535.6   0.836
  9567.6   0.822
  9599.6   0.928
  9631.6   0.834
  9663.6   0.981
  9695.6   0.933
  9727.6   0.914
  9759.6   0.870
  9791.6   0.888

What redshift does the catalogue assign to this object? 0.71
